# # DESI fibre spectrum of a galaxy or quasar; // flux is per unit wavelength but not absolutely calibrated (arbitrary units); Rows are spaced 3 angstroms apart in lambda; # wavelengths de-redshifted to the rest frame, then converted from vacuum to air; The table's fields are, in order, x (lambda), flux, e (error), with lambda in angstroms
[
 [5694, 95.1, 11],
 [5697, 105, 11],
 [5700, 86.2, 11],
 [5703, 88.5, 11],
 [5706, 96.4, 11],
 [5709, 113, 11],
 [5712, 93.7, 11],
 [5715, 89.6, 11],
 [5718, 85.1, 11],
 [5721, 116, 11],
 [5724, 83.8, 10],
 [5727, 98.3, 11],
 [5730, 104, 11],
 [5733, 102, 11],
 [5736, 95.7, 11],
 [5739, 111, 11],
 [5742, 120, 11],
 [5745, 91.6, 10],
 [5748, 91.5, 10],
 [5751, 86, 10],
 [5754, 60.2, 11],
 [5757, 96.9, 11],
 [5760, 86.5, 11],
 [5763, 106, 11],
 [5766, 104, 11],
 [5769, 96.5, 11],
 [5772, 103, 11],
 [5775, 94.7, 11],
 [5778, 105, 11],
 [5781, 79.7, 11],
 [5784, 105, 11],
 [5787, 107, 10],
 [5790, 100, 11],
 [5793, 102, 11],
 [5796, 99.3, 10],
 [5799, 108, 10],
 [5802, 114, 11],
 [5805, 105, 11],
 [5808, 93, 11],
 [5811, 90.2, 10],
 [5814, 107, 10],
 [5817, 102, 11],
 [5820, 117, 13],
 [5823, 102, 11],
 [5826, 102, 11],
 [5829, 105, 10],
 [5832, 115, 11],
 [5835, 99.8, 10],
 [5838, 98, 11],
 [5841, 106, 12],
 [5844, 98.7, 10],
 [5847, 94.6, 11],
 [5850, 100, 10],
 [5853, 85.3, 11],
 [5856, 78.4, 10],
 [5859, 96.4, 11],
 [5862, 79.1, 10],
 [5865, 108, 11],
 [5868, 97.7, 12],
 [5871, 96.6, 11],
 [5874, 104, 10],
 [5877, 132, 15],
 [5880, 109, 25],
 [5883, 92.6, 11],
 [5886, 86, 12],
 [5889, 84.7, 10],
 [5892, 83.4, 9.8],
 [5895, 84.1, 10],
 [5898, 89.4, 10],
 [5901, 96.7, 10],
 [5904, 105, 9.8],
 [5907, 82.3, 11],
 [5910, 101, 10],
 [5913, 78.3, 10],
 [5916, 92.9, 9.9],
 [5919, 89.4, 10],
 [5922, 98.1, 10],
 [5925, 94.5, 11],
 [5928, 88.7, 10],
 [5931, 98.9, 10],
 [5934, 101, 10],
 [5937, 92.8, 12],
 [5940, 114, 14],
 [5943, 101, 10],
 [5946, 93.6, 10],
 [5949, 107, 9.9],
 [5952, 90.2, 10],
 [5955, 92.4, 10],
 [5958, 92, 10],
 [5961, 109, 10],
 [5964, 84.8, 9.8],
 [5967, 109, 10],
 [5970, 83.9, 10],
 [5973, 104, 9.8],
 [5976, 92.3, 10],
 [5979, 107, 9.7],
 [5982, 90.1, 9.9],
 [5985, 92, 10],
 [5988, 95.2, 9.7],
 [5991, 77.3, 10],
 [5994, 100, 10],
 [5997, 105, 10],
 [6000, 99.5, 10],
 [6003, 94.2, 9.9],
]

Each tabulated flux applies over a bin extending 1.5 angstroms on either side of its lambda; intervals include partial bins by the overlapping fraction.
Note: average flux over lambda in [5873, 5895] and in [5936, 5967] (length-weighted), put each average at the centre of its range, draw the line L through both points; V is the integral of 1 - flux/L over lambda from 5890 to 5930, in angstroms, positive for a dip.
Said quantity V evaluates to 2.80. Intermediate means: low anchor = 97.7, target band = 91.1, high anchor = 98.3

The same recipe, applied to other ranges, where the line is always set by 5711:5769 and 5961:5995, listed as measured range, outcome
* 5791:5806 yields -1.5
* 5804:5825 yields -1.5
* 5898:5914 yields 0.4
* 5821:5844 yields -2.0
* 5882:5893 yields 1.0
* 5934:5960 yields -0.9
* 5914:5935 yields 0.2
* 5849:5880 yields -1.0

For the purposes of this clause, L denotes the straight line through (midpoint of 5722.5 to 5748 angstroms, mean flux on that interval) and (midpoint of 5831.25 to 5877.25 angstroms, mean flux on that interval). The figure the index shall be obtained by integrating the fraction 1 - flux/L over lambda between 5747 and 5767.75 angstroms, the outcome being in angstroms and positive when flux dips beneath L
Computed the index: 2.0 angstroms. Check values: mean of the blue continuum 100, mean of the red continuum 98.2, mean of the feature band 90.2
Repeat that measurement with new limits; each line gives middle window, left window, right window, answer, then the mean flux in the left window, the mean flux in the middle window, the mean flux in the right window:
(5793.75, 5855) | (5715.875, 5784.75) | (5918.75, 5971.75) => -3.34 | 96.5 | 102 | 96.9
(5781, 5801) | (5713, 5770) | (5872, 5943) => -1.27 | 96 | 102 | 95.7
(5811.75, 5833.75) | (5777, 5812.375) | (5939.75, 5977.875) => -1.40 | 101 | 106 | 97.5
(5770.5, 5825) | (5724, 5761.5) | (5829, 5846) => -1.13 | 94.8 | 102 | 103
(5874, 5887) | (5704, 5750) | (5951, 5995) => -1.24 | 99.2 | 106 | 94.6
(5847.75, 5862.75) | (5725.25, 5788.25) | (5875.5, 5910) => 1.13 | 97.3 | 88.6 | 95.3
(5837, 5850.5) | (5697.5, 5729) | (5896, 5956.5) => -0.58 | 95.5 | 99.5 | 95.3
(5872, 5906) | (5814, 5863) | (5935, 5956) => 0.78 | 99.2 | 96.8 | 98.9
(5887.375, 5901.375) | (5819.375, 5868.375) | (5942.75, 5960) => 1.51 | 98.7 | 86.9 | 96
